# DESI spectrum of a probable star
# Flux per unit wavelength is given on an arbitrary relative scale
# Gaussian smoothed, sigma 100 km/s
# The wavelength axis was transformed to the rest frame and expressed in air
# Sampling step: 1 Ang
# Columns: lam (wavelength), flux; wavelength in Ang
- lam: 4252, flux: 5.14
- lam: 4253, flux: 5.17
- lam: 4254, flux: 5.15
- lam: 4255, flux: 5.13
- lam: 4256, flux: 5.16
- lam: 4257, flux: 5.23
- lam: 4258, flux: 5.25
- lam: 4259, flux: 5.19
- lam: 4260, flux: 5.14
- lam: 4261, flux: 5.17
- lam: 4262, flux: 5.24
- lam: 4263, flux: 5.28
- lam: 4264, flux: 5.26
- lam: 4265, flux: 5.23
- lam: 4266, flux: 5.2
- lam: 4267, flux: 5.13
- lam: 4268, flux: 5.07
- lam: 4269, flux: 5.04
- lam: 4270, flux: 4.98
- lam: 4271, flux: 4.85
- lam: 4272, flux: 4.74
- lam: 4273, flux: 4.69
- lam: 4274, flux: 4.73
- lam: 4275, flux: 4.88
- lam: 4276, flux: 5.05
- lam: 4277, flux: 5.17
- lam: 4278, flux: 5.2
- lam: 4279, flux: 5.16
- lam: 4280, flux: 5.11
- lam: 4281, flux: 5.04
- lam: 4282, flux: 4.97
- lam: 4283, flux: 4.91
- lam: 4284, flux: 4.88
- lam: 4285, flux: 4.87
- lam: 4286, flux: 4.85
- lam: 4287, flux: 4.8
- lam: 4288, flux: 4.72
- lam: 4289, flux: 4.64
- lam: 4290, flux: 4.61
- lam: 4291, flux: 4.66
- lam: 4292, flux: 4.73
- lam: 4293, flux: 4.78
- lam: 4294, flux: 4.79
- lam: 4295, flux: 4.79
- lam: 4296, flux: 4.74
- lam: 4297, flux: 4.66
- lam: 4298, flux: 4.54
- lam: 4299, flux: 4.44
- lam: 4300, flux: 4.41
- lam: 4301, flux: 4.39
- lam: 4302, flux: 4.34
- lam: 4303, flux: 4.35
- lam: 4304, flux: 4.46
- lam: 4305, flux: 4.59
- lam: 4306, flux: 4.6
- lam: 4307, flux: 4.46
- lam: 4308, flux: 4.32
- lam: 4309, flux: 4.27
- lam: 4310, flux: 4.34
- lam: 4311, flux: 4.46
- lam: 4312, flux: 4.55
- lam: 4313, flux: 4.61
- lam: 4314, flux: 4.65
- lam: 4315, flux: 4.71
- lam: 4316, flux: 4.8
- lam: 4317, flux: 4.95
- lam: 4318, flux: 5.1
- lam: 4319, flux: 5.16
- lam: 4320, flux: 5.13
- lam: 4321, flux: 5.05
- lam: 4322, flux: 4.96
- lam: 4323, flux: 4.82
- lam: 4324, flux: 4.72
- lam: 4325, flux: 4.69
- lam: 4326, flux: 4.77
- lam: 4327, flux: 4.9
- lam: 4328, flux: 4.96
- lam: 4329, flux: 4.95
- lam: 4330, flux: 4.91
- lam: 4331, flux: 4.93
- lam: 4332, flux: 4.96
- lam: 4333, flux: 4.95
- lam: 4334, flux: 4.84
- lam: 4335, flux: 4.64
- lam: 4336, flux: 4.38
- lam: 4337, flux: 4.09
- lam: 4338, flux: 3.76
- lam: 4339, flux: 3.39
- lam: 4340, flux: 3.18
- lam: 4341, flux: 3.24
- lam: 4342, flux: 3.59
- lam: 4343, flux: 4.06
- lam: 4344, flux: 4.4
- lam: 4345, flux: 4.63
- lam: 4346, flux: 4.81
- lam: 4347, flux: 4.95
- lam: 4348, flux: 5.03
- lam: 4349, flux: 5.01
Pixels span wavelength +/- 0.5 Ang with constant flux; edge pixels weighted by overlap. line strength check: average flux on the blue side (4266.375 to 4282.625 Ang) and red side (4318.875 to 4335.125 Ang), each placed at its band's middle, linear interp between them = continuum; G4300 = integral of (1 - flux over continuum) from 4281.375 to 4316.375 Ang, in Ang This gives 2.3 Ang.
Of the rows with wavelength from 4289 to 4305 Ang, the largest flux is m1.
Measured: 4.79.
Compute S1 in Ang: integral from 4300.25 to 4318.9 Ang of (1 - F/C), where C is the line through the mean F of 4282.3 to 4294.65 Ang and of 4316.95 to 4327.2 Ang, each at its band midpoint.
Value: 1.2 Ang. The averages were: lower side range 4.77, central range 4.56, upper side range 4.93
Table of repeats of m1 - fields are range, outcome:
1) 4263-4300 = 5.28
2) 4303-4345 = 5.16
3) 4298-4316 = 4.8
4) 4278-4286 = 5.2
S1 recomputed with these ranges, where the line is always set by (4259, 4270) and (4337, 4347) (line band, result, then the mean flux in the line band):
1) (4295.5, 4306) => 0.24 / 4.5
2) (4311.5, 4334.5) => -3.36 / 4.87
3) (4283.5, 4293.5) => 0.08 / 4.75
